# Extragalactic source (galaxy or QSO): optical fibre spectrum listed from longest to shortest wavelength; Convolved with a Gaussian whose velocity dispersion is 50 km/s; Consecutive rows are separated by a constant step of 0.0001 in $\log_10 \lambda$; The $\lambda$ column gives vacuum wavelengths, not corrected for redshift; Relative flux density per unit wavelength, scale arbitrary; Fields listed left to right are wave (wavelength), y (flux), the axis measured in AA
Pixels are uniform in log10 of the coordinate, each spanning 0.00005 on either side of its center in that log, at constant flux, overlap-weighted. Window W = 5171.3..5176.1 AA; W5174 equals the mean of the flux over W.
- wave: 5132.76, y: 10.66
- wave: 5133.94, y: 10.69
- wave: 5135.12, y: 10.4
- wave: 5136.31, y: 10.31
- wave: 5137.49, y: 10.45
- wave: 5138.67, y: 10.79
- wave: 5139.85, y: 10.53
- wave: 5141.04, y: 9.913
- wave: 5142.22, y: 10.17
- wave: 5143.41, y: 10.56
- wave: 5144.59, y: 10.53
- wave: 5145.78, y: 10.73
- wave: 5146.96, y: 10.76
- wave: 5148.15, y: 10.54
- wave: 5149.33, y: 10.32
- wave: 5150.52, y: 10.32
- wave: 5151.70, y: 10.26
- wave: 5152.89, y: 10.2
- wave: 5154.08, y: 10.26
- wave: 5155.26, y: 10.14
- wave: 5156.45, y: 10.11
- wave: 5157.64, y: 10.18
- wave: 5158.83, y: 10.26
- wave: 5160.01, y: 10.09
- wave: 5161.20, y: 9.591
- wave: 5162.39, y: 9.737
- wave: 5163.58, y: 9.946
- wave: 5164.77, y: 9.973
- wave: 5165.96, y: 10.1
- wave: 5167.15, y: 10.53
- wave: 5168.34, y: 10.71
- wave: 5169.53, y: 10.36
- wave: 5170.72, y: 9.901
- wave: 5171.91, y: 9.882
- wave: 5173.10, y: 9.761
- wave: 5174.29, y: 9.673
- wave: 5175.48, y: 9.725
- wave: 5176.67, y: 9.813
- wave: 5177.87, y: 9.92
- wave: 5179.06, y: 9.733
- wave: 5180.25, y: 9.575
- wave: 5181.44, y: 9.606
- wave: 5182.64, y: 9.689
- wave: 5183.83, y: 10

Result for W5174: 9.77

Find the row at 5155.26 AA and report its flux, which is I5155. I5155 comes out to 10.14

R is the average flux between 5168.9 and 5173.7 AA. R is 9.99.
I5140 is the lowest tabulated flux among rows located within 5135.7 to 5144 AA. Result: 9.913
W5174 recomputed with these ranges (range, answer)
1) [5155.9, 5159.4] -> 10.2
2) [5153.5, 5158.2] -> 10.2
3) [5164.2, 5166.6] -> 10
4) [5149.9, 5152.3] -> 10.3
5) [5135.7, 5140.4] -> 10.5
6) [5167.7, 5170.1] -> 10.5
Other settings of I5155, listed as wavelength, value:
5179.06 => 9.733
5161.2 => 9.591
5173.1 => 9.761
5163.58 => 9.946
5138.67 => 10.79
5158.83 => 10.26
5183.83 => 10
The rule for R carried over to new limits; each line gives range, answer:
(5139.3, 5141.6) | 10.2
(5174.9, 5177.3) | 9.75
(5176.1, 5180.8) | 9.76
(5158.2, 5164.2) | 9.93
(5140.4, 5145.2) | 10.3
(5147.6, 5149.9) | 10.5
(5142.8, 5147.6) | 10.6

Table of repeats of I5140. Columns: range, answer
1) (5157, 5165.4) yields 9.591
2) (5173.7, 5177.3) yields 9.673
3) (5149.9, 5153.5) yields 10.2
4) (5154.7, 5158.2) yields 10.11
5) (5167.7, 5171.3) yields 9.901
